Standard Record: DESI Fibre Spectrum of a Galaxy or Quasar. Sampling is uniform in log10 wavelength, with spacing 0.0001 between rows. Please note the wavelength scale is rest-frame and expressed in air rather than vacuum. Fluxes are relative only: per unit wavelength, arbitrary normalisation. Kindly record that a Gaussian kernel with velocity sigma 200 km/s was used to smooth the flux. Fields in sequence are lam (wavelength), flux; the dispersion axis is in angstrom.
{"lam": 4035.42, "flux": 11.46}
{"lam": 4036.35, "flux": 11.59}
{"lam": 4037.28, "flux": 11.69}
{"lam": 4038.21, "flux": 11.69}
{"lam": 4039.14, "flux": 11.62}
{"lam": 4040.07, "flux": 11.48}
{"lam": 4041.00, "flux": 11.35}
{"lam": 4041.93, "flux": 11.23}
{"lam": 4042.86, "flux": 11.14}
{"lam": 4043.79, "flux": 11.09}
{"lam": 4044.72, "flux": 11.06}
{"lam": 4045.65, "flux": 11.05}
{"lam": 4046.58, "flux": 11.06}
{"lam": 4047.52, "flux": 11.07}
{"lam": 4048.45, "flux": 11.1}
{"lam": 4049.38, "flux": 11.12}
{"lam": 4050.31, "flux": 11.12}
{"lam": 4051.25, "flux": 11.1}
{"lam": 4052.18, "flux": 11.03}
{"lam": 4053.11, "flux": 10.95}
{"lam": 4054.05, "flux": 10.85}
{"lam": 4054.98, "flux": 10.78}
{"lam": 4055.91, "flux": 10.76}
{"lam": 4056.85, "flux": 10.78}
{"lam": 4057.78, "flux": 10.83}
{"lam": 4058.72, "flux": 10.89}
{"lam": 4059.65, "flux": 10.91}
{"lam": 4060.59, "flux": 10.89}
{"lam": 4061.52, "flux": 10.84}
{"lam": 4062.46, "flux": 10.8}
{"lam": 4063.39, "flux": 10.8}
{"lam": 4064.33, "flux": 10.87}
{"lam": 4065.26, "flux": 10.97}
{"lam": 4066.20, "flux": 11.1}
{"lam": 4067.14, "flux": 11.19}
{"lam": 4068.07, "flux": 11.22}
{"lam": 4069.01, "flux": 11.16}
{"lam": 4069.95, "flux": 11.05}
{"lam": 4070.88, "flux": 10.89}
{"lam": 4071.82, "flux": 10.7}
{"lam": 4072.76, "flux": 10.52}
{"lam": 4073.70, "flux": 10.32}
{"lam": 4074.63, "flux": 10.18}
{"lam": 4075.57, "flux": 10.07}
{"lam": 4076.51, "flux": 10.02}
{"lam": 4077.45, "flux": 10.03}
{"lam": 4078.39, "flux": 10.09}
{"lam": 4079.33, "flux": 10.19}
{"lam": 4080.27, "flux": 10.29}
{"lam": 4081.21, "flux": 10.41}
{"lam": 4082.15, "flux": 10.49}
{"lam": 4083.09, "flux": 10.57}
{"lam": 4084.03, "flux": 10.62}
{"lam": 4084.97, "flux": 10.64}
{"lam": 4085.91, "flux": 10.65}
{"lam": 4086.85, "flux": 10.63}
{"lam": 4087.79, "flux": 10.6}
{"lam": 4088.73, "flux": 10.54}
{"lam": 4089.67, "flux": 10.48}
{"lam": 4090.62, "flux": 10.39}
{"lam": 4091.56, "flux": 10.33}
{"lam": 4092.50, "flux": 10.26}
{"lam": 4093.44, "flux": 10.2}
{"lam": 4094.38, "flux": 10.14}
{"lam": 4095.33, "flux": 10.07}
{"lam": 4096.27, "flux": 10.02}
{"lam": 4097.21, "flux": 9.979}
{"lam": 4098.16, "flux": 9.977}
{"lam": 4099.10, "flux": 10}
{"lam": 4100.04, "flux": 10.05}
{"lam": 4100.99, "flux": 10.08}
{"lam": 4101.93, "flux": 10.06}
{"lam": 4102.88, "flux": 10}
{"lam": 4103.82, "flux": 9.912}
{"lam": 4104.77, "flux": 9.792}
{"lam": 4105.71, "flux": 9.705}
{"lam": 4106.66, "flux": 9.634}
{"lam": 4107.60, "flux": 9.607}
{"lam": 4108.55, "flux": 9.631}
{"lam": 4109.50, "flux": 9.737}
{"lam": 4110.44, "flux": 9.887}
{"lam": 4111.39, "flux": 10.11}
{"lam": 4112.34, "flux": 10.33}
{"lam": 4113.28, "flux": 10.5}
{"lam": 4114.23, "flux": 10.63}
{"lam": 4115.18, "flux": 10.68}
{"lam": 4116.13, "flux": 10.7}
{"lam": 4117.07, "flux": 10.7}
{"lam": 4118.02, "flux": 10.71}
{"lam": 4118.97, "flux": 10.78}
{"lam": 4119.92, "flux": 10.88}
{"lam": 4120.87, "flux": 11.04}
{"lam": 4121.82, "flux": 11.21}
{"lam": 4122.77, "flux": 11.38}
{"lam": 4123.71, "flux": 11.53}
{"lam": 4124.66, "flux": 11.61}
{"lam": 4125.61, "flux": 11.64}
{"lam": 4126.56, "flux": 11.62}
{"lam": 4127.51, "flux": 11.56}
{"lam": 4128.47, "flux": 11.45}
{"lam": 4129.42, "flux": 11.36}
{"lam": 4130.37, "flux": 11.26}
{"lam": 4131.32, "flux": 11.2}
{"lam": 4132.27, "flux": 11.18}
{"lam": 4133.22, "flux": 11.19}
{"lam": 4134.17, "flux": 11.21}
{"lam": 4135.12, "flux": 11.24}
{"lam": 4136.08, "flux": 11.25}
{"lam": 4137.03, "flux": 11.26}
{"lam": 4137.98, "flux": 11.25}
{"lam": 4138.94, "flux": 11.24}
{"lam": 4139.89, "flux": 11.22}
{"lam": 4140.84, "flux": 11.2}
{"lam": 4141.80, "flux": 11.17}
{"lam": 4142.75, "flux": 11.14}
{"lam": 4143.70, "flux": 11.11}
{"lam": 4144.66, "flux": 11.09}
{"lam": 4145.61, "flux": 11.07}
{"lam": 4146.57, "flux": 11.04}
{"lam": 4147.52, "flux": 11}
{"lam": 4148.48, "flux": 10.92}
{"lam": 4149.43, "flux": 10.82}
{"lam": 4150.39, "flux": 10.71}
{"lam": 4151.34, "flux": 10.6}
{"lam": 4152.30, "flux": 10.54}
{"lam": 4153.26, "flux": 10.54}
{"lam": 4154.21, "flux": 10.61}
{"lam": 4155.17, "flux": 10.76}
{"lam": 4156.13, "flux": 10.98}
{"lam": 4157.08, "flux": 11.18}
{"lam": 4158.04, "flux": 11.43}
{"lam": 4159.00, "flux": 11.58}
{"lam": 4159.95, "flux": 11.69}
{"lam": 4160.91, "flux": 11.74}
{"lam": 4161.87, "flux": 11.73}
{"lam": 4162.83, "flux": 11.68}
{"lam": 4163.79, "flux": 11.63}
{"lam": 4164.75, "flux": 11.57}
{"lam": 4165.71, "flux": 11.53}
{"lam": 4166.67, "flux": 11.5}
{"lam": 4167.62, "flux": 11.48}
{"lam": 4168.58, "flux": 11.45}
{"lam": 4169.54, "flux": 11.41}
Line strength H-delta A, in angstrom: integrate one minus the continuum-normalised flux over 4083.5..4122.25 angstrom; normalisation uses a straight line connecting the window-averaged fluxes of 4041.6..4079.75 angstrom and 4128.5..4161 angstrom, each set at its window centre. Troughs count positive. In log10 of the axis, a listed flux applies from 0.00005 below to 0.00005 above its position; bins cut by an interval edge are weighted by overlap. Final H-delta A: 2.4 angstrom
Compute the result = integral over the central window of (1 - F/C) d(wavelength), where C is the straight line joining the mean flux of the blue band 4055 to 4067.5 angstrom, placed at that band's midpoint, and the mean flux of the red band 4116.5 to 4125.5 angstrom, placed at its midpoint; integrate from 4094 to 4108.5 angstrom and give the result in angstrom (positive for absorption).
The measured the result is 1.5 angstrom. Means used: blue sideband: 10.9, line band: 9.92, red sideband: 11.1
